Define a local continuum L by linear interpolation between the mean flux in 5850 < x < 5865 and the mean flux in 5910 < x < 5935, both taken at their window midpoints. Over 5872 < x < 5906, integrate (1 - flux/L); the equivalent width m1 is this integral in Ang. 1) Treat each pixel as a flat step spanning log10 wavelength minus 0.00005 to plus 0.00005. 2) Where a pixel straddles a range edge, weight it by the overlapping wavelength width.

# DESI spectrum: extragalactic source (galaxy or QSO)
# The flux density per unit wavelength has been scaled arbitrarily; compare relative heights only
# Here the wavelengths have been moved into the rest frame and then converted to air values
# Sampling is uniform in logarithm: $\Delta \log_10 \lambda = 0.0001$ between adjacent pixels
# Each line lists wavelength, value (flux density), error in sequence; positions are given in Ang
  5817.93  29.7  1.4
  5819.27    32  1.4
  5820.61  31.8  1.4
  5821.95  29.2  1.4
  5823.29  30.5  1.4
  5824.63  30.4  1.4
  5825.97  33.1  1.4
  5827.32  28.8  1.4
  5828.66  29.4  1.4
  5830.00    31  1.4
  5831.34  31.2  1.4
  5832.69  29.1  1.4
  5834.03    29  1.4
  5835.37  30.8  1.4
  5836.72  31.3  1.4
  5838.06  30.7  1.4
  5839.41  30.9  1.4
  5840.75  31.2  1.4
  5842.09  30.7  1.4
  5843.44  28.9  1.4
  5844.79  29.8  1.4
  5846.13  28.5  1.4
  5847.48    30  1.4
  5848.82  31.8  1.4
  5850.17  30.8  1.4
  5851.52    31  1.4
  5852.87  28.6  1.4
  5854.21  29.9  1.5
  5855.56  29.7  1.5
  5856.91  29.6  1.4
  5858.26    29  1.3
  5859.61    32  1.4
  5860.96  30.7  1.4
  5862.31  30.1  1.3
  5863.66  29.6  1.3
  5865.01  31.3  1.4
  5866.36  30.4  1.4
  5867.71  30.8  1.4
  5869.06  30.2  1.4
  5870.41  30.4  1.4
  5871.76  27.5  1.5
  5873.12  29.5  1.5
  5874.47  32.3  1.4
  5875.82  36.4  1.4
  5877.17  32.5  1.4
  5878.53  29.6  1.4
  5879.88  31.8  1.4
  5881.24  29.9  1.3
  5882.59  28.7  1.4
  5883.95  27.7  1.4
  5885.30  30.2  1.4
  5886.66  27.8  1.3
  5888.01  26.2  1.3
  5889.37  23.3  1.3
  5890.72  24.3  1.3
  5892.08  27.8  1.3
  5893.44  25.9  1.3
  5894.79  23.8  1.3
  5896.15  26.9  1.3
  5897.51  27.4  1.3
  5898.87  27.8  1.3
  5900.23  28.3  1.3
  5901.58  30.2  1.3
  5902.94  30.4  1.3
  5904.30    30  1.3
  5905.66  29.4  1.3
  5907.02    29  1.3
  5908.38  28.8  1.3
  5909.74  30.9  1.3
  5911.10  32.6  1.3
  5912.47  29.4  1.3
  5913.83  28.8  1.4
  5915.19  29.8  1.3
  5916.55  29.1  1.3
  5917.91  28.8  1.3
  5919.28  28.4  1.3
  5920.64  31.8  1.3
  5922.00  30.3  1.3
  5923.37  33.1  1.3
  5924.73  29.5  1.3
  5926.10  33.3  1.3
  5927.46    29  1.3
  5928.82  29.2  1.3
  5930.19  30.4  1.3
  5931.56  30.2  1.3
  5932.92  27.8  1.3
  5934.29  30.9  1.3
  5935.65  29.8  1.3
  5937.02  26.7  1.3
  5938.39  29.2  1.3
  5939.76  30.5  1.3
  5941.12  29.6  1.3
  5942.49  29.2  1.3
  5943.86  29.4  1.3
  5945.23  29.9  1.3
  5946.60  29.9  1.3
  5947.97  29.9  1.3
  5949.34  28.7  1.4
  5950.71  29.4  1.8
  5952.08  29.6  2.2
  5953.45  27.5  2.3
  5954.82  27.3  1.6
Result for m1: 1.6 Ang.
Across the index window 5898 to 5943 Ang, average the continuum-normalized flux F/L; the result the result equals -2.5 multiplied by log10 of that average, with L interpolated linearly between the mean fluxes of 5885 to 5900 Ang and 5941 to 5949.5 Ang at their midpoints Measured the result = -0.06 mag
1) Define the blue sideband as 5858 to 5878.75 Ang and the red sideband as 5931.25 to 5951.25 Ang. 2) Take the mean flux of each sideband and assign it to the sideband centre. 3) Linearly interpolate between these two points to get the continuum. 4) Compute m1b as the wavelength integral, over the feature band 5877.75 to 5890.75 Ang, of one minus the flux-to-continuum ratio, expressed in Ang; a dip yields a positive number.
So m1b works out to 1.0 Ang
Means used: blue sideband 30.8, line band 28.2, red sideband 29.4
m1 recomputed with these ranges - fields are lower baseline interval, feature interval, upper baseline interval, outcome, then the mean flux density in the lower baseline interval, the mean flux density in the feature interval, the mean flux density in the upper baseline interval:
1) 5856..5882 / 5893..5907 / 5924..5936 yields 1.0 Ang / 30.7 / 28.1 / 30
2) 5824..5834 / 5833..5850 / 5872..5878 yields 0.3 Ang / 30.3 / 30.3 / 32.2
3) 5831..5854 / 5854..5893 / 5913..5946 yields 0.6 Ang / 30.2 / 29.6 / 29.8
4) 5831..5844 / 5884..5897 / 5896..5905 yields 1.2 Ang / 30.4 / 26.3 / 28.8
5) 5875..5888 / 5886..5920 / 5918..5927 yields 2.7 Ang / 30.3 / 28.2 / 30.9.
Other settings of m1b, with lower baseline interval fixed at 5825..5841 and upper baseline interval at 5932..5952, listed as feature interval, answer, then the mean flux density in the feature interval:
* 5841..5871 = 0.1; 30.2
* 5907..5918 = 0.0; 29.8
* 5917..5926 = -0.3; 30.5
